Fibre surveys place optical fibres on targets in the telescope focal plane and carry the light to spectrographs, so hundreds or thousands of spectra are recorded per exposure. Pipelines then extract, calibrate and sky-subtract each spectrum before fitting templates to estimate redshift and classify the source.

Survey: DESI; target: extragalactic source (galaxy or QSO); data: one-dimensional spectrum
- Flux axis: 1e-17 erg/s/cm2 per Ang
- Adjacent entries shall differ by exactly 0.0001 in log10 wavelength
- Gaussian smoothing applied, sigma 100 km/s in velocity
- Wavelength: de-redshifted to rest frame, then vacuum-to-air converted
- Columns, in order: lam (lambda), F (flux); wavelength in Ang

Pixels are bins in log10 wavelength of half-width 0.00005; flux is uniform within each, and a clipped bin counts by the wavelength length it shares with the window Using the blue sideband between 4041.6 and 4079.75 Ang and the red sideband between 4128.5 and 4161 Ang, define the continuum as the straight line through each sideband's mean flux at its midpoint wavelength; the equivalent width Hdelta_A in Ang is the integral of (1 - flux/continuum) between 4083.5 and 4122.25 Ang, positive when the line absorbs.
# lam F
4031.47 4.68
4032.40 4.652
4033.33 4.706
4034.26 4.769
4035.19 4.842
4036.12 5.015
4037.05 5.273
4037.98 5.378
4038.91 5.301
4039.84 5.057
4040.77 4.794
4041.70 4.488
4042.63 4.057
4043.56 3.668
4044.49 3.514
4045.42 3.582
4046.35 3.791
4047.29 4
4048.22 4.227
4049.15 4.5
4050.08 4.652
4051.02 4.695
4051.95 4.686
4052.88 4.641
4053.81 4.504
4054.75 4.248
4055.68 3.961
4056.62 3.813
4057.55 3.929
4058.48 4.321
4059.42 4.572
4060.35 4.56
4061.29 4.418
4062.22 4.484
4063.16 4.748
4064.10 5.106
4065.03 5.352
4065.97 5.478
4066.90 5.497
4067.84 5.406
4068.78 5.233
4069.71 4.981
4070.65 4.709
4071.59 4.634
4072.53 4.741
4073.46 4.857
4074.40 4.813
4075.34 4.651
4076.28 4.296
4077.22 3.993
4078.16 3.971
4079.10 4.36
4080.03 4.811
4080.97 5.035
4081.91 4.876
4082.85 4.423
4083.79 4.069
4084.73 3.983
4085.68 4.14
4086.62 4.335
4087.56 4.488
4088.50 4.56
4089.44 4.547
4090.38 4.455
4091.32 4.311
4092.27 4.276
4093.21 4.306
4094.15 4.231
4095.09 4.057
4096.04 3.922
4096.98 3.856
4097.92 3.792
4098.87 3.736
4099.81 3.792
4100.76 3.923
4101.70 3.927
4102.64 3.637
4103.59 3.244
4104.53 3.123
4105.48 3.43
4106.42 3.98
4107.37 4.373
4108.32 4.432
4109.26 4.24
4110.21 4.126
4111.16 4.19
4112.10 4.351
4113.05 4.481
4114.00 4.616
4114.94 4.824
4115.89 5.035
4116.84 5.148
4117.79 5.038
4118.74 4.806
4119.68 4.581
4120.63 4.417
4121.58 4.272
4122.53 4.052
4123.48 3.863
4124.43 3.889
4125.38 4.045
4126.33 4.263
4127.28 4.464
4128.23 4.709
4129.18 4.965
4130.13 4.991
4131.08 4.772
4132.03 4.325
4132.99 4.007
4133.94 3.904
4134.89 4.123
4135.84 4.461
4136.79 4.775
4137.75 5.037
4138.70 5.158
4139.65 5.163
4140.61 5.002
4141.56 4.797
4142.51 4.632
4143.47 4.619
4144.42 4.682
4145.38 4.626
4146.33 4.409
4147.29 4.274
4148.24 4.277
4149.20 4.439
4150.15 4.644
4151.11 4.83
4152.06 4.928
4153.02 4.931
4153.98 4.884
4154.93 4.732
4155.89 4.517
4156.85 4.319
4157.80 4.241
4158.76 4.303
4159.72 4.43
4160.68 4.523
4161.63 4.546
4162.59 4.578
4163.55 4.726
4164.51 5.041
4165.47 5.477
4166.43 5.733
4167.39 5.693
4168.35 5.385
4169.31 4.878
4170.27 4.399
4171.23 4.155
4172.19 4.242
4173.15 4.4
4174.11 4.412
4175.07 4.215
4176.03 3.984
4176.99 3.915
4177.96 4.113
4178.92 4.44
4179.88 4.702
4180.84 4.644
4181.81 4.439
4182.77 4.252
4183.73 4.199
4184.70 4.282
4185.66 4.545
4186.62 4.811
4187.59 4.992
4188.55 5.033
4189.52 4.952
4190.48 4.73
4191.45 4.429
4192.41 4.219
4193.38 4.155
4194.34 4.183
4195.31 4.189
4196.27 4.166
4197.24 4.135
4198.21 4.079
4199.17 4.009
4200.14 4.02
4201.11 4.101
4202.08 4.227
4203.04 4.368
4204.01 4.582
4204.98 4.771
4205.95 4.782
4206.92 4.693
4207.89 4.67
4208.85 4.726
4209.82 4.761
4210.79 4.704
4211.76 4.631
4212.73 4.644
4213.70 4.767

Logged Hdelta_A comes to 2.8 Ang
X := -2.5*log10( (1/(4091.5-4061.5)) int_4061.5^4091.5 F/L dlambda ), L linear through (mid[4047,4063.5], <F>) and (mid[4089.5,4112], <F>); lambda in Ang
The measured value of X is -0.11 mag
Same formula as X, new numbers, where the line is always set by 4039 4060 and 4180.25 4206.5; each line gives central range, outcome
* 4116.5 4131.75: -0.04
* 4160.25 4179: -0.06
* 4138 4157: -0.08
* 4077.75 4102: 0.02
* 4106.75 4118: -0.05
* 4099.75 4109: 0.14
